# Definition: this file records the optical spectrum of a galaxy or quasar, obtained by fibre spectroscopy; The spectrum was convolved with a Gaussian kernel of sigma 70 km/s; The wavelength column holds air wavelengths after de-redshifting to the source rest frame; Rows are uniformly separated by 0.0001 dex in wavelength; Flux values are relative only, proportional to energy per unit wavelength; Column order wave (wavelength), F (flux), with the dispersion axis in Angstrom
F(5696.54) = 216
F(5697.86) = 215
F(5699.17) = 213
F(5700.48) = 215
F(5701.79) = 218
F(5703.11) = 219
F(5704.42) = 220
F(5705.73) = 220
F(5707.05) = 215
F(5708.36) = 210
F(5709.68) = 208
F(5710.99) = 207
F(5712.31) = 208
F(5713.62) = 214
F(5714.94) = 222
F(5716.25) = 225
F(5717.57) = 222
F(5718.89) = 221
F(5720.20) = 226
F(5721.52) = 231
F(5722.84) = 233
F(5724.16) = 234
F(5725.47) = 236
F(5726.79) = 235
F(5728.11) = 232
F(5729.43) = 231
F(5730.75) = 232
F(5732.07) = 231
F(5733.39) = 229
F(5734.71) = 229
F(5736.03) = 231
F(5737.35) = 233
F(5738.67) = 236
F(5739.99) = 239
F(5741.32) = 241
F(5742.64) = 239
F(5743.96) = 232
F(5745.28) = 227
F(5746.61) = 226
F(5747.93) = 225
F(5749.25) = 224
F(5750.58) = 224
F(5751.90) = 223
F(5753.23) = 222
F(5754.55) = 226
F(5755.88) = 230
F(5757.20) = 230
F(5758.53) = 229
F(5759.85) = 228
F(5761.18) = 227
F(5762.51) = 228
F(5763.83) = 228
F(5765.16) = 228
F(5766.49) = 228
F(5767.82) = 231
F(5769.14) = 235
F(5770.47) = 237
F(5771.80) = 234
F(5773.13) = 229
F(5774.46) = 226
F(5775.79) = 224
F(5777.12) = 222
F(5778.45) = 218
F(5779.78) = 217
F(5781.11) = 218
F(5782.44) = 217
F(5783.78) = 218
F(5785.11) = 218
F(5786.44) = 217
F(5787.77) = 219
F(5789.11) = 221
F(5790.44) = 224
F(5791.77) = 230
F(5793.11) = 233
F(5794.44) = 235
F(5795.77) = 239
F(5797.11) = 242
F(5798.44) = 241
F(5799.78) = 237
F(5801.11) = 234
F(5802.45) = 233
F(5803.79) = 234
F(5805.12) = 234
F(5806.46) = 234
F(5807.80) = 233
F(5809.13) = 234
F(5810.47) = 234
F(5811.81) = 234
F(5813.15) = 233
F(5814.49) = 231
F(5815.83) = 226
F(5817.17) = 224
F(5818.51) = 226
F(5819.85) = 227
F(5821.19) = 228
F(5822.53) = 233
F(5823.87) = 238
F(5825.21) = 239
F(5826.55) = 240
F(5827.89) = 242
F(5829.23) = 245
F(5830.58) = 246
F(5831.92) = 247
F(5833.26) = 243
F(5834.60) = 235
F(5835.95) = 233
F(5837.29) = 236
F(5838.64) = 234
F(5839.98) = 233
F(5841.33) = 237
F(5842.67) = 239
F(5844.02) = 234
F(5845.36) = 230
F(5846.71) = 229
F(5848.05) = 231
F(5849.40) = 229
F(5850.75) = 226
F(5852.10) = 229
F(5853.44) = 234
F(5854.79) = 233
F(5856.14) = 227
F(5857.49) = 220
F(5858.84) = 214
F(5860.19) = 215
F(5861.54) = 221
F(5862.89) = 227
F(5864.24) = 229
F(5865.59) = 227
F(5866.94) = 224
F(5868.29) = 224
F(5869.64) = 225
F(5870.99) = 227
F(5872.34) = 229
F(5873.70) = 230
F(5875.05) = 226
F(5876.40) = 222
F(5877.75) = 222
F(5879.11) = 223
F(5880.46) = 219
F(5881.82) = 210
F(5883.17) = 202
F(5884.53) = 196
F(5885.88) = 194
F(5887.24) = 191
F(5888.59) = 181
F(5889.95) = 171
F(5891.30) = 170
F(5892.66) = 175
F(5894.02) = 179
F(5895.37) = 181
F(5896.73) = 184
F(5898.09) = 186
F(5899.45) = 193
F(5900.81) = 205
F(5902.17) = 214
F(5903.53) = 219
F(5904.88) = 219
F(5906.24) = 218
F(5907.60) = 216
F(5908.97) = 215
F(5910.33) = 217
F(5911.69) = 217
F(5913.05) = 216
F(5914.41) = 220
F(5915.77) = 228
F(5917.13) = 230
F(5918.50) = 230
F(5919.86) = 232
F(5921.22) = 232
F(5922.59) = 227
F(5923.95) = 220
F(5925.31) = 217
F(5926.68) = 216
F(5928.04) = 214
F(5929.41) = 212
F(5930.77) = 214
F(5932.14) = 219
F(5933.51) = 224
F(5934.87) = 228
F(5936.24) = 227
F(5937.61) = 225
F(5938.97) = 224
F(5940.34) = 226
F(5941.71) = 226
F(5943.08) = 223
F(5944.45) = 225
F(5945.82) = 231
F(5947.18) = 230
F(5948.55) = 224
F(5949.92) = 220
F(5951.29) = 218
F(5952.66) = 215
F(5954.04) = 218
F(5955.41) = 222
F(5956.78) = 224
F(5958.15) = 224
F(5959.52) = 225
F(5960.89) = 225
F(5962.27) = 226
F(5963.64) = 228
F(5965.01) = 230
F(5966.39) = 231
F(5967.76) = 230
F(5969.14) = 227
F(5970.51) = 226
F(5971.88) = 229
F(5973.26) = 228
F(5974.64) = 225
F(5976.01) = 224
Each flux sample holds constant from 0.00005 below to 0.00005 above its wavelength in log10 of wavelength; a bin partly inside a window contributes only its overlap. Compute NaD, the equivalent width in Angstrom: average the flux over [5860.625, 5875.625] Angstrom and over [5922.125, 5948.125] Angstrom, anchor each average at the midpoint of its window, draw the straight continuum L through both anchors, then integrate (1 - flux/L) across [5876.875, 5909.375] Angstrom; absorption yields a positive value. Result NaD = 3.7 Angstrom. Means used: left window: 226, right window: 223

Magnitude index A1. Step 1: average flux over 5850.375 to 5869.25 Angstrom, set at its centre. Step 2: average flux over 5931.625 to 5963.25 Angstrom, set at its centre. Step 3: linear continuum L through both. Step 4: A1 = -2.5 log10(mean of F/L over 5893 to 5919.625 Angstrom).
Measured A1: 0.07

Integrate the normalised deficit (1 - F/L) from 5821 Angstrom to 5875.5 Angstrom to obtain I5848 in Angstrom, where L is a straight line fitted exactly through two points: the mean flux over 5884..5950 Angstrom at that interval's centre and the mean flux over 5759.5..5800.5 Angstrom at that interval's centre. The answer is -2.9 Angstrom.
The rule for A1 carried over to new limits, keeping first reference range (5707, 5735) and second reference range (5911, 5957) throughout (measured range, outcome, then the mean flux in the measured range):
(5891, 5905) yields 0.158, 193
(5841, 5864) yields -0.022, 228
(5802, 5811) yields -0.048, 234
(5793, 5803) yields -0.063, 237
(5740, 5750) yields -0.032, 231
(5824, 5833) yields -0.091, 243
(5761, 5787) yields -0.005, 225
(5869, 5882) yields -0.003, 224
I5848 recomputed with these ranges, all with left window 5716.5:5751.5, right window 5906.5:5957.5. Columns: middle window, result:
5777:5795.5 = 0.49 Angstrom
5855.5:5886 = 0.63 Angstrom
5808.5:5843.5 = -1.33 Angstrom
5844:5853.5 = -0.17 Angstrom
